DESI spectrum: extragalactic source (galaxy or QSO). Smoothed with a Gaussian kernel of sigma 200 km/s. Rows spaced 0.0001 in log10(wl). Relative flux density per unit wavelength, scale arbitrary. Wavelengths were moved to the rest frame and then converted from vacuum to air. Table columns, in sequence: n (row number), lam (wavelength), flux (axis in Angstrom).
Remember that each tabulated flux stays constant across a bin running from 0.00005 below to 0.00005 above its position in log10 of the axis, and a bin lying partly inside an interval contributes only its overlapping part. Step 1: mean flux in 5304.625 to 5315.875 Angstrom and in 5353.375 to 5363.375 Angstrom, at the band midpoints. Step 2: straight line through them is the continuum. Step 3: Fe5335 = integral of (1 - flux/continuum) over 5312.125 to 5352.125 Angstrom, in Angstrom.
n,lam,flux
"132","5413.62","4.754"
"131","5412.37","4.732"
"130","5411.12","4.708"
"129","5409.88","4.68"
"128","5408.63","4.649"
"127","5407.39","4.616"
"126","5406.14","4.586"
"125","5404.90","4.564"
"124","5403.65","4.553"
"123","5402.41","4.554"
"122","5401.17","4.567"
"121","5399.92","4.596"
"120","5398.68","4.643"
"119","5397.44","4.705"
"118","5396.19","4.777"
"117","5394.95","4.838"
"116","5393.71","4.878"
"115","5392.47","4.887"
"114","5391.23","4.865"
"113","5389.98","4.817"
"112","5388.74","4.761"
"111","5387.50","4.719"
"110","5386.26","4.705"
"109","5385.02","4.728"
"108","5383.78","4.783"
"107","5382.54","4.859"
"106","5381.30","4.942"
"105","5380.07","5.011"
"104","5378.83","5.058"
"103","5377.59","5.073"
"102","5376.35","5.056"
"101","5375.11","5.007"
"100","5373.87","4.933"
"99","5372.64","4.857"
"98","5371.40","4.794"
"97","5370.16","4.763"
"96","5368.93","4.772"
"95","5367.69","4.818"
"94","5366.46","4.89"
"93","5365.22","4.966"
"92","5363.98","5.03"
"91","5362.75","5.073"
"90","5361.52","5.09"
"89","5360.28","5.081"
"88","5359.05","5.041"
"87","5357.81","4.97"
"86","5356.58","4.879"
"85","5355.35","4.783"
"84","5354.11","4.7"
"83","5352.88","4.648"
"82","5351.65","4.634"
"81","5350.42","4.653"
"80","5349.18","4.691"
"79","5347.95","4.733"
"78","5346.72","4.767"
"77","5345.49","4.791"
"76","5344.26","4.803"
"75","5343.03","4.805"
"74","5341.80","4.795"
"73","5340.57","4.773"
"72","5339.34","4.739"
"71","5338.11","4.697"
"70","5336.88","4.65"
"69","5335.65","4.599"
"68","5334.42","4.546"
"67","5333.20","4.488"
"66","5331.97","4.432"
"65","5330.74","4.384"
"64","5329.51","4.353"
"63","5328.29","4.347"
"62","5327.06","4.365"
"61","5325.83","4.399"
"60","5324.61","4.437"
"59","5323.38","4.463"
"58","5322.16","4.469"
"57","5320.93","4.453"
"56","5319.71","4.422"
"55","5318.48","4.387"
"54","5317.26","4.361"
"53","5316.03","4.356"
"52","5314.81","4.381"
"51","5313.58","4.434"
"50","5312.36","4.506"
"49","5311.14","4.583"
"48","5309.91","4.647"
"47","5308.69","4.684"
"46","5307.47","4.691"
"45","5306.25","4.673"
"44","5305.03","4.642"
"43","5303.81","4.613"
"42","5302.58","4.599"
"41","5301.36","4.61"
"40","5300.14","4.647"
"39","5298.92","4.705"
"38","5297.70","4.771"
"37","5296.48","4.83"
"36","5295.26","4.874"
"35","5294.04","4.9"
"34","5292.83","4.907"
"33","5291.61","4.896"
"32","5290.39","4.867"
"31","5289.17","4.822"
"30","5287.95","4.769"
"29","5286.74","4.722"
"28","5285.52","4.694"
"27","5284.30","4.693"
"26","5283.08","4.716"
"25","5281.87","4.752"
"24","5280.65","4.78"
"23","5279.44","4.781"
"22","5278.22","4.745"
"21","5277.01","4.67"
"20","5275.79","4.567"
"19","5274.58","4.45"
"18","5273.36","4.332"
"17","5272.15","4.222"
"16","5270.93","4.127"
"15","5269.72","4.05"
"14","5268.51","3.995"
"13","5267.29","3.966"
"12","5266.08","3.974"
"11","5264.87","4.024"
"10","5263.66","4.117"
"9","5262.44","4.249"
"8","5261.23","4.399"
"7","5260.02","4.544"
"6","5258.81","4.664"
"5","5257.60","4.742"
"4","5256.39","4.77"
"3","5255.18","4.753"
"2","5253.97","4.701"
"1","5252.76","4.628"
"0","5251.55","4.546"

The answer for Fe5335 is 1.66 Angstrom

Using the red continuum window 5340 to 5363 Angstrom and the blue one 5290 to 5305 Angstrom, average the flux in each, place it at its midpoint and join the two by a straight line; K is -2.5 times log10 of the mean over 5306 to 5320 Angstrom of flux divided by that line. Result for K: 0.06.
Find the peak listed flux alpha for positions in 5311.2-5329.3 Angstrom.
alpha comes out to 4.506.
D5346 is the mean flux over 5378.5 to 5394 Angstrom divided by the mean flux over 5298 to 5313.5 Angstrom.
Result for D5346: 1.05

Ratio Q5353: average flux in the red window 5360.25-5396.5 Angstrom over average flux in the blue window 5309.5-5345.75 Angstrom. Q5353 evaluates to 1.08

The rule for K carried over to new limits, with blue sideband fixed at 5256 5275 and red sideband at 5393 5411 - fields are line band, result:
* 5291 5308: -0.09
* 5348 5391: -0.07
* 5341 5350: -0.06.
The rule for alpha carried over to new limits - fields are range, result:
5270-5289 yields 4.781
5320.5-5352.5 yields 4.805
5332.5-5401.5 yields 5.09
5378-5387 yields 5.058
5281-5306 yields 4.907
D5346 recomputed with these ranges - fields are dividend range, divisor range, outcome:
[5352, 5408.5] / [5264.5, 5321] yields 1.06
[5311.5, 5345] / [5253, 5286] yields 1.01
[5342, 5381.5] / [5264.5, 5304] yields 1.06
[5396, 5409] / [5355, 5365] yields 0.92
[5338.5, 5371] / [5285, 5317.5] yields 1.03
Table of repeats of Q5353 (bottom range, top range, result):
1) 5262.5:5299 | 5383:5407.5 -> 1.03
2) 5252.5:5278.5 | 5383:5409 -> 1.07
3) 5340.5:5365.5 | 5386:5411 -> 0.97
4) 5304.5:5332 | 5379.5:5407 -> 1.06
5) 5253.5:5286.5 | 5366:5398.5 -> 1.09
